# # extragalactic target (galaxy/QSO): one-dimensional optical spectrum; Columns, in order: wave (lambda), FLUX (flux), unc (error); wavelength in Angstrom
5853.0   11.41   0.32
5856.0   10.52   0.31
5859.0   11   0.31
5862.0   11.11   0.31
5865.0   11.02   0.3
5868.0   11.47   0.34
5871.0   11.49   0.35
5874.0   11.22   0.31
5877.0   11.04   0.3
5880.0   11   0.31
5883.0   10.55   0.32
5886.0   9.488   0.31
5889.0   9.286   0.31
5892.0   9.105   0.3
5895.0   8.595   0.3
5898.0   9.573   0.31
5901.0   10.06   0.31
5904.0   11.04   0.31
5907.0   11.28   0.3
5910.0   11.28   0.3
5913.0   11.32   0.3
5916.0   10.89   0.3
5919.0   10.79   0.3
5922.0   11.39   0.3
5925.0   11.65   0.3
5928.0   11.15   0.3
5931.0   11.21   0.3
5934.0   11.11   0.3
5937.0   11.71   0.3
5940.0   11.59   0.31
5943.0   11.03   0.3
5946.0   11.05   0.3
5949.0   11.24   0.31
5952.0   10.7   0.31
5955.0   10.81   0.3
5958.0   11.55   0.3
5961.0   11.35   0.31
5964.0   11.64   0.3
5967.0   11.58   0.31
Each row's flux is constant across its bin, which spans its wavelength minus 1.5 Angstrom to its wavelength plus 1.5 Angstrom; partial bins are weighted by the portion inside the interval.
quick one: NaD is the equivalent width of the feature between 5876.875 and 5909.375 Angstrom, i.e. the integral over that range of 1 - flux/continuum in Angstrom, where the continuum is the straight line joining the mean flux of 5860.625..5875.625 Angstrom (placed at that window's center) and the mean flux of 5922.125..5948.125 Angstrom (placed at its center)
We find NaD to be 3.4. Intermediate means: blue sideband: 11.3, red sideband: 11.3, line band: 10.1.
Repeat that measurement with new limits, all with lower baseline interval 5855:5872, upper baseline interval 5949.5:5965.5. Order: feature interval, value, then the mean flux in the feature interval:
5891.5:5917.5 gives 1.8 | 10.4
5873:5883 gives 0.1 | 11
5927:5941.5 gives -0.2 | 11.4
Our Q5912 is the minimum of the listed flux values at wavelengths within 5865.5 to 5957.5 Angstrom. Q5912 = 8.595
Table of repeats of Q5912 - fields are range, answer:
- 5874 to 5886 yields 9.488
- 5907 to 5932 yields 10.79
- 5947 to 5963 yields 10.7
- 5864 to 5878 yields 11.02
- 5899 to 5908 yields 10.06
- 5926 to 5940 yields 11.11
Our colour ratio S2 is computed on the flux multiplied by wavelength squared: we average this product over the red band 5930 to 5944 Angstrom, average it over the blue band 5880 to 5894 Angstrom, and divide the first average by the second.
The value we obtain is 1.2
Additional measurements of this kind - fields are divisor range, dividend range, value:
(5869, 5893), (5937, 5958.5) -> 1.09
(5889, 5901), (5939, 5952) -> 1.23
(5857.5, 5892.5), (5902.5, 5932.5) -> 1.06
